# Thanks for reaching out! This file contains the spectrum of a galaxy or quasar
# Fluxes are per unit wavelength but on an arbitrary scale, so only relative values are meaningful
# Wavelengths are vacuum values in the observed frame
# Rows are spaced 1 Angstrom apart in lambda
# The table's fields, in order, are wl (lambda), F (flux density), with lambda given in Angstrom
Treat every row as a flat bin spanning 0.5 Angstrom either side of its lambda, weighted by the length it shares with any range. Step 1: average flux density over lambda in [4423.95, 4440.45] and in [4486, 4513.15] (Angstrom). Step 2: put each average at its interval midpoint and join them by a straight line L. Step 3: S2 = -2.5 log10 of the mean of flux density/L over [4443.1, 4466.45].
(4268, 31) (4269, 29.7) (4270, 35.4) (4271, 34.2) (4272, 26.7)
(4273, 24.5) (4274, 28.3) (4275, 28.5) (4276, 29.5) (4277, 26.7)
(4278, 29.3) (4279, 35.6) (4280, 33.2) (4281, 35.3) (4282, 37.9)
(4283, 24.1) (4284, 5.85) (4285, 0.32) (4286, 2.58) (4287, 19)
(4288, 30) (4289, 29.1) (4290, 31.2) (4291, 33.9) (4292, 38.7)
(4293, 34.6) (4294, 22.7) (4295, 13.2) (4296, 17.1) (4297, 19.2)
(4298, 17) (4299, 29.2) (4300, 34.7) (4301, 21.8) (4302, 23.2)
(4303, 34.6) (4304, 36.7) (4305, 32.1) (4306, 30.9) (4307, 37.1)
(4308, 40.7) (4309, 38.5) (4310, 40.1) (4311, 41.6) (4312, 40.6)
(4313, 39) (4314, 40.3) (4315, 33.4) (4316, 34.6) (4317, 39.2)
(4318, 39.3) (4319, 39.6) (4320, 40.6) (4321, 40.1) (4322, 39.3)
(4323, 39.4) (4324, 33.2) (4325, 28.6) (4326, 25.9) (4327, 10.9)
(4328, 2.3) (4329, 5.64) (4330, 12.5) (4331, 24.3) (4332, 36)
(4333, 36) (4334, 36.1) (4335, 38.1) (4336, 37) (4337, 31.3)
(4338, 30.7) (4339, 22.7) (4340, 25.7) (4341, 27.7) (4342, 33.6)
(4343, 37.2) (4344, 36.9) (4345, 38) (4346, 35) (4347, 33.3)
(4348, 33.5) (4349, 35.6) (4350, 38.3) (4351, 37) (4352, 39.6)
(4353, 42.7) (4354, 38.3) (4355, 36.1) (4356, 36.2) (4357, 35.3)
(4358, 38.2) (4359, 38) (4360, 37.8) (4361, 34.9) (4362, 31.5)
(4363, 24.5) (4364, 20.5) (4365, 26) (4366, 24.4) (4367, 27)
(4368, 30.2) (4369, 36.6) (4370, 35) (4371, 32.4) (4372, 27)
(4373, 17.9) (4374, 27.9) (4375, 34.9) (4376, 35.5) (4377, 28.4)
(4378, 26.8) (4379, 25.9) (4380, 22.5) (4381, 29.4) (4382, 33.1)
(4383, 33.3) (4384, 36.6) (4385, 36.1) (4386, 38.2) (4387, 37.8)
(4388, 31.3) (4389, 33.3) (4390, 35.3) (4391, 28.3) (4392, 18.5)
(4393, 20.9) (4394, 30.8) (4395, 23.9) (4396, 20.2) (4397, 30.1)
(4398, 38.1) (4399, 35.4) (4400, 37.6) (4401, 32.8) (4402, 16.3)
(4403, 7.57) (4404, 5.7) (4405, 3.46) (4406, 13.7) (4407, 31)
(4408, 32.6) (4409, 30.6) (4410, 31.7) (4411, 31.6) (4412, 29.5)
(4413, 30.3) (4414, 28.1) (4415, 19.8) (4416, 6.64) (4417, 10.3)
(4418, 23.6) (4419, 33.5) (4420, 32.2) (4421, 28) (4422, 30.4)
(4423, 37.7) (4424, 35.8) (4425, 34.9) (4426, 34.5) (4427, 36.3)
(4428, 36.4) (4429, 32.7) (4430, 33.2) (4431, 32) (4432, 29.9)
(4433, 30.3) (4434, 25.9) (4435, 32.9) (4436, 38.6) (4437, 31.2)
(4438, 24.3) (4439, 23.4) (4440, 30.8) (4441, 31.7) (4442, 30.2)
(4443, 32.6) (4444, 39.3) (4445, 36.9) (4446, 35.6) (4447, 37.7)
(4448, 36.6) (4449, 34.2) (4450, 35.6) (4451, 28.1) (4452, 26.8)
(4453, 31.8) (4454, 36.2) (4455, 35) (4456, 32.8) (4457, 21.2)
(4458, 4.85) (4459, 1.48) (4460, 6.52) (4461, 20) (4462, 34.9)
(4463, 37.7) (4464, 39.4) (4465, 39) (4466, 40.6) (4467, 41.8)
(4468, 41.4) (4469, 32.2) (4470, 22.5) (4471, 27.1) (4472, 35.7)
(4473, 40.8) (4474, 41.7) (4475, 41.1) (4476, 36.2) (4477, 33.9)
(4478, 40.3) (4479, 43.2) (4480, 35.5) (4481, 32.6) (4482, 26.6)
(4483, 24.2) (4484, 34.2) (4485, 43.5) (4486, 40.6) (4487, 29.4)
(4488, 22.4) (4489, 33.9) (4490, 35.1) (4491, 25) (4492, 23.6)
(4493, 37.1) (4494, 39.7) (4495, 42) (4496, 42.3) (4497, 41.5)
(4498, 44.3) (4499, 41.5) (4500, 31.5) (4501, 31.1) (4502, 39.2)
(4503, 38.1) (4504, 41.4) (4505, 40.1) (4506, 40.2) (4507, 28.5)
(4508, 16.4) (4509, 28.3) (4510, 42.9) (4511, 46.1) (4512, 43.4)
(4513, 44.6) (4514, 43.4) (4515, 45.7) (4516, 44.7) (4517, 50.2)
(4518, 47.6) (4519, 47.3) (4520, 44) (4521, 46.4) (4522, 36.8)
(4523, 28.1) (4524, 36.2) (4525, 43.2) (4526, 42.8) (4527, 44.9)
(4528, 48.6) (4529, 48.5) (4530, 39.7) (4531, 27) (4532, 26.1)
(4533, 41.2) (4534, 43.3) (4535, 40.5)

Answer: 0.10 mag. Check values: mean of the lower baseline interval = 31.8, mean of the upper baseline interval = 35.9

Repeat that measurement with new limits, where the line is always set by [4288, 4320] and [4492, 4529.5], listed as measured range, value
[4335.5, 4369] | 0.03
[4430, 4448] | 0.17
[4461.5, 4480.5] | 0.05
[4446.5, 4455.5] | 0.14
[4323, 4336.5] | 0.29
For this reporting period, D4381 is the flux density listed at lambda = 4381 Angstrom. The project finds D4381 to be 29.4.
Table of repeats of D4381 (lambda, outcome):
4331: 24.3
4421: 28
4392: 18.5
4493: 37.1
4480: 35.5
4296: 17.1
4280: 33.2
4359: 38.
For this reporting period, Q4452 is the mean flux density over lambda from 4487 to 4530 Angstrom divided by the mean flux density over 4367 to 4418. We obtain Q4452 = 1.42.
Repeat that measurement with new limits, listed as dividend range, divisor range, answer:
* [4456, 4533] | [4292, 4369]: 1.12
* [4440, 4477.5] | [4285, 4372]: 1.02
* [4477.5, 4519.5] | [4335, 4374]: 1.14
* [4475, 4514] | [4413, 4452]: 1.17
